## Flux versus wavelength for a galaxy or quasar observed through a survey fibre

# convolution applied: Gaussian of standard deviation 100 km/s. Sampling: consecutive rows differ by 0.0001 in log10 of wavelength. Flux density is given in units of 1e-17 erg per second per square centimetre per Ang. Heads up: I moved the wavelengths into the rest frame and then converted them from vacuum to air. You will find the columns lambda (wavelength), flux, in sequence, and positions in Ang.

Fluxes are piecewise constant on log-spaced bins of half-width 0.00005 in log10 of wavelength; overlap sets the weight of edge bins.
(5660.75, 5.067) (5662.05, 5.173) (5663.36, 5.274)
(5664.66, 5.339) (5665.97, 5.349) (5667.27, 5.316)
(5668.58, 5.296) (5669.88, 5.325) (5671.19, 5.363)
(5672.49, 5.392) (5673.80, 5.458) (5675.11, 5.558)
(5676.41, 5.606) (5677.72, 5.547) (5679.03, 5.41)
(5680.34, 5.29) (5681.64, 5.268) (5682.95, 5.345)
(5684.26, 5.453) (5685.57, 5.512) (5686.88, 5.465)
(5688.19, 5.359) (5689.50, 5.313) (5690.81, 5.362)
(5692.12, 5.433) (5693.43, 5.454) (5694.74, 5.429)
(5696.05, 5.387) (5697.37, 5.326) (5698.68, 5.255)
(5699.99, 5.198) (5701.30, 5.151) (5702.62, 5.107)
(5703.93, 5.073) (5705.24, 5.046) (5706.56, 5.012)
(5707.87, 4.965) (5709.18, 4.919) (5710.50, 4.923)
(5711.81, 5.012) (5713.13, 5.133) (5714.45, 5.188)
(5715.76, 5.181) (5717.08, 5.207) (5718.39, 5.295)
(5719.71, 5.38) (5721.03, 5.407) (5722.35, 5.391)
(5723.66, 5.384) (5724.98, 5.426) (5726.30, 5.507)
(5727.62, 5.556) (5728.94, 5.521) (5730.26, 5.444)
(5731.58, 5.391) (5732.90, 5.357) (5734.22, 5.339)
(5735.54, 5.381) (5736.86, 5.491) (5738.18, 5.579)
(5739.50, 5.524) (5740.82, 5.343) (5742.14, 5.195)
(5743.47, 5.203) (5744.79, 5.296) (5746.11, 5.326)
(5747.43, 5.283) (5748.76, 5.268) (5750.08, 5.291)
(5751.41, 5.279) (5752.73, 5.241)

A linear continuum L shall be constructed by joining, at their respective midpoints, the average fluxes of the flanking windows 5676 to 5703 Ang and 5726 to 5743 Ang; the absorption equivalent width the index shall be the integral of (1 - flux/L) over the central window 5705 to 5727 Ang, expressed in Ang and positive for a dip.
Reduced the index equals 0.8 Ang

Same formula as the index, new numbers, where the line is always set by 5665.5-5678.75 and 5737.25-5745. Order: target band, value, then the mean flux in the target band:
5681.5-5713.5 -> 1.0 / 5.24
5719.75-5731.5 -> -0.2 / 5.45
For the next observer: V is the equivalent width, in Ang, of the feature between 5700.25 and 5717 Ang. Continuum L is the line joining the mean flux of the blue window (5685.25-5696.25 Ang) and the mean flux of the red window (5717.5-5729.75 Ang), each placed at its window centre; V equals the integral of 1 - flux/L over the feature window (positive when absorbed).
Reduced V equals 1.1 Ang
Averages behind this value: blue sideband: 5.41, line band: 5.07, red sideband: 5.43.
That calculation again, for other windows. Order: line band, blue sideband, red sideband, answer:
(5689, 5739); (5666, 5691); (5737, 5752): 0.7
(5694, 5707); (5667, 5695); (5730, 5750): 0.5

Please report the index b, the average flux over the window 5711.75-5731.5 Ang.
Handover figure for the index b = 5.34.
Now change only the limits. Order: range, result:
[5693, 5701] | 5.33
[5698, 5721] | 5.13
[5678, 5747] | 5.31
